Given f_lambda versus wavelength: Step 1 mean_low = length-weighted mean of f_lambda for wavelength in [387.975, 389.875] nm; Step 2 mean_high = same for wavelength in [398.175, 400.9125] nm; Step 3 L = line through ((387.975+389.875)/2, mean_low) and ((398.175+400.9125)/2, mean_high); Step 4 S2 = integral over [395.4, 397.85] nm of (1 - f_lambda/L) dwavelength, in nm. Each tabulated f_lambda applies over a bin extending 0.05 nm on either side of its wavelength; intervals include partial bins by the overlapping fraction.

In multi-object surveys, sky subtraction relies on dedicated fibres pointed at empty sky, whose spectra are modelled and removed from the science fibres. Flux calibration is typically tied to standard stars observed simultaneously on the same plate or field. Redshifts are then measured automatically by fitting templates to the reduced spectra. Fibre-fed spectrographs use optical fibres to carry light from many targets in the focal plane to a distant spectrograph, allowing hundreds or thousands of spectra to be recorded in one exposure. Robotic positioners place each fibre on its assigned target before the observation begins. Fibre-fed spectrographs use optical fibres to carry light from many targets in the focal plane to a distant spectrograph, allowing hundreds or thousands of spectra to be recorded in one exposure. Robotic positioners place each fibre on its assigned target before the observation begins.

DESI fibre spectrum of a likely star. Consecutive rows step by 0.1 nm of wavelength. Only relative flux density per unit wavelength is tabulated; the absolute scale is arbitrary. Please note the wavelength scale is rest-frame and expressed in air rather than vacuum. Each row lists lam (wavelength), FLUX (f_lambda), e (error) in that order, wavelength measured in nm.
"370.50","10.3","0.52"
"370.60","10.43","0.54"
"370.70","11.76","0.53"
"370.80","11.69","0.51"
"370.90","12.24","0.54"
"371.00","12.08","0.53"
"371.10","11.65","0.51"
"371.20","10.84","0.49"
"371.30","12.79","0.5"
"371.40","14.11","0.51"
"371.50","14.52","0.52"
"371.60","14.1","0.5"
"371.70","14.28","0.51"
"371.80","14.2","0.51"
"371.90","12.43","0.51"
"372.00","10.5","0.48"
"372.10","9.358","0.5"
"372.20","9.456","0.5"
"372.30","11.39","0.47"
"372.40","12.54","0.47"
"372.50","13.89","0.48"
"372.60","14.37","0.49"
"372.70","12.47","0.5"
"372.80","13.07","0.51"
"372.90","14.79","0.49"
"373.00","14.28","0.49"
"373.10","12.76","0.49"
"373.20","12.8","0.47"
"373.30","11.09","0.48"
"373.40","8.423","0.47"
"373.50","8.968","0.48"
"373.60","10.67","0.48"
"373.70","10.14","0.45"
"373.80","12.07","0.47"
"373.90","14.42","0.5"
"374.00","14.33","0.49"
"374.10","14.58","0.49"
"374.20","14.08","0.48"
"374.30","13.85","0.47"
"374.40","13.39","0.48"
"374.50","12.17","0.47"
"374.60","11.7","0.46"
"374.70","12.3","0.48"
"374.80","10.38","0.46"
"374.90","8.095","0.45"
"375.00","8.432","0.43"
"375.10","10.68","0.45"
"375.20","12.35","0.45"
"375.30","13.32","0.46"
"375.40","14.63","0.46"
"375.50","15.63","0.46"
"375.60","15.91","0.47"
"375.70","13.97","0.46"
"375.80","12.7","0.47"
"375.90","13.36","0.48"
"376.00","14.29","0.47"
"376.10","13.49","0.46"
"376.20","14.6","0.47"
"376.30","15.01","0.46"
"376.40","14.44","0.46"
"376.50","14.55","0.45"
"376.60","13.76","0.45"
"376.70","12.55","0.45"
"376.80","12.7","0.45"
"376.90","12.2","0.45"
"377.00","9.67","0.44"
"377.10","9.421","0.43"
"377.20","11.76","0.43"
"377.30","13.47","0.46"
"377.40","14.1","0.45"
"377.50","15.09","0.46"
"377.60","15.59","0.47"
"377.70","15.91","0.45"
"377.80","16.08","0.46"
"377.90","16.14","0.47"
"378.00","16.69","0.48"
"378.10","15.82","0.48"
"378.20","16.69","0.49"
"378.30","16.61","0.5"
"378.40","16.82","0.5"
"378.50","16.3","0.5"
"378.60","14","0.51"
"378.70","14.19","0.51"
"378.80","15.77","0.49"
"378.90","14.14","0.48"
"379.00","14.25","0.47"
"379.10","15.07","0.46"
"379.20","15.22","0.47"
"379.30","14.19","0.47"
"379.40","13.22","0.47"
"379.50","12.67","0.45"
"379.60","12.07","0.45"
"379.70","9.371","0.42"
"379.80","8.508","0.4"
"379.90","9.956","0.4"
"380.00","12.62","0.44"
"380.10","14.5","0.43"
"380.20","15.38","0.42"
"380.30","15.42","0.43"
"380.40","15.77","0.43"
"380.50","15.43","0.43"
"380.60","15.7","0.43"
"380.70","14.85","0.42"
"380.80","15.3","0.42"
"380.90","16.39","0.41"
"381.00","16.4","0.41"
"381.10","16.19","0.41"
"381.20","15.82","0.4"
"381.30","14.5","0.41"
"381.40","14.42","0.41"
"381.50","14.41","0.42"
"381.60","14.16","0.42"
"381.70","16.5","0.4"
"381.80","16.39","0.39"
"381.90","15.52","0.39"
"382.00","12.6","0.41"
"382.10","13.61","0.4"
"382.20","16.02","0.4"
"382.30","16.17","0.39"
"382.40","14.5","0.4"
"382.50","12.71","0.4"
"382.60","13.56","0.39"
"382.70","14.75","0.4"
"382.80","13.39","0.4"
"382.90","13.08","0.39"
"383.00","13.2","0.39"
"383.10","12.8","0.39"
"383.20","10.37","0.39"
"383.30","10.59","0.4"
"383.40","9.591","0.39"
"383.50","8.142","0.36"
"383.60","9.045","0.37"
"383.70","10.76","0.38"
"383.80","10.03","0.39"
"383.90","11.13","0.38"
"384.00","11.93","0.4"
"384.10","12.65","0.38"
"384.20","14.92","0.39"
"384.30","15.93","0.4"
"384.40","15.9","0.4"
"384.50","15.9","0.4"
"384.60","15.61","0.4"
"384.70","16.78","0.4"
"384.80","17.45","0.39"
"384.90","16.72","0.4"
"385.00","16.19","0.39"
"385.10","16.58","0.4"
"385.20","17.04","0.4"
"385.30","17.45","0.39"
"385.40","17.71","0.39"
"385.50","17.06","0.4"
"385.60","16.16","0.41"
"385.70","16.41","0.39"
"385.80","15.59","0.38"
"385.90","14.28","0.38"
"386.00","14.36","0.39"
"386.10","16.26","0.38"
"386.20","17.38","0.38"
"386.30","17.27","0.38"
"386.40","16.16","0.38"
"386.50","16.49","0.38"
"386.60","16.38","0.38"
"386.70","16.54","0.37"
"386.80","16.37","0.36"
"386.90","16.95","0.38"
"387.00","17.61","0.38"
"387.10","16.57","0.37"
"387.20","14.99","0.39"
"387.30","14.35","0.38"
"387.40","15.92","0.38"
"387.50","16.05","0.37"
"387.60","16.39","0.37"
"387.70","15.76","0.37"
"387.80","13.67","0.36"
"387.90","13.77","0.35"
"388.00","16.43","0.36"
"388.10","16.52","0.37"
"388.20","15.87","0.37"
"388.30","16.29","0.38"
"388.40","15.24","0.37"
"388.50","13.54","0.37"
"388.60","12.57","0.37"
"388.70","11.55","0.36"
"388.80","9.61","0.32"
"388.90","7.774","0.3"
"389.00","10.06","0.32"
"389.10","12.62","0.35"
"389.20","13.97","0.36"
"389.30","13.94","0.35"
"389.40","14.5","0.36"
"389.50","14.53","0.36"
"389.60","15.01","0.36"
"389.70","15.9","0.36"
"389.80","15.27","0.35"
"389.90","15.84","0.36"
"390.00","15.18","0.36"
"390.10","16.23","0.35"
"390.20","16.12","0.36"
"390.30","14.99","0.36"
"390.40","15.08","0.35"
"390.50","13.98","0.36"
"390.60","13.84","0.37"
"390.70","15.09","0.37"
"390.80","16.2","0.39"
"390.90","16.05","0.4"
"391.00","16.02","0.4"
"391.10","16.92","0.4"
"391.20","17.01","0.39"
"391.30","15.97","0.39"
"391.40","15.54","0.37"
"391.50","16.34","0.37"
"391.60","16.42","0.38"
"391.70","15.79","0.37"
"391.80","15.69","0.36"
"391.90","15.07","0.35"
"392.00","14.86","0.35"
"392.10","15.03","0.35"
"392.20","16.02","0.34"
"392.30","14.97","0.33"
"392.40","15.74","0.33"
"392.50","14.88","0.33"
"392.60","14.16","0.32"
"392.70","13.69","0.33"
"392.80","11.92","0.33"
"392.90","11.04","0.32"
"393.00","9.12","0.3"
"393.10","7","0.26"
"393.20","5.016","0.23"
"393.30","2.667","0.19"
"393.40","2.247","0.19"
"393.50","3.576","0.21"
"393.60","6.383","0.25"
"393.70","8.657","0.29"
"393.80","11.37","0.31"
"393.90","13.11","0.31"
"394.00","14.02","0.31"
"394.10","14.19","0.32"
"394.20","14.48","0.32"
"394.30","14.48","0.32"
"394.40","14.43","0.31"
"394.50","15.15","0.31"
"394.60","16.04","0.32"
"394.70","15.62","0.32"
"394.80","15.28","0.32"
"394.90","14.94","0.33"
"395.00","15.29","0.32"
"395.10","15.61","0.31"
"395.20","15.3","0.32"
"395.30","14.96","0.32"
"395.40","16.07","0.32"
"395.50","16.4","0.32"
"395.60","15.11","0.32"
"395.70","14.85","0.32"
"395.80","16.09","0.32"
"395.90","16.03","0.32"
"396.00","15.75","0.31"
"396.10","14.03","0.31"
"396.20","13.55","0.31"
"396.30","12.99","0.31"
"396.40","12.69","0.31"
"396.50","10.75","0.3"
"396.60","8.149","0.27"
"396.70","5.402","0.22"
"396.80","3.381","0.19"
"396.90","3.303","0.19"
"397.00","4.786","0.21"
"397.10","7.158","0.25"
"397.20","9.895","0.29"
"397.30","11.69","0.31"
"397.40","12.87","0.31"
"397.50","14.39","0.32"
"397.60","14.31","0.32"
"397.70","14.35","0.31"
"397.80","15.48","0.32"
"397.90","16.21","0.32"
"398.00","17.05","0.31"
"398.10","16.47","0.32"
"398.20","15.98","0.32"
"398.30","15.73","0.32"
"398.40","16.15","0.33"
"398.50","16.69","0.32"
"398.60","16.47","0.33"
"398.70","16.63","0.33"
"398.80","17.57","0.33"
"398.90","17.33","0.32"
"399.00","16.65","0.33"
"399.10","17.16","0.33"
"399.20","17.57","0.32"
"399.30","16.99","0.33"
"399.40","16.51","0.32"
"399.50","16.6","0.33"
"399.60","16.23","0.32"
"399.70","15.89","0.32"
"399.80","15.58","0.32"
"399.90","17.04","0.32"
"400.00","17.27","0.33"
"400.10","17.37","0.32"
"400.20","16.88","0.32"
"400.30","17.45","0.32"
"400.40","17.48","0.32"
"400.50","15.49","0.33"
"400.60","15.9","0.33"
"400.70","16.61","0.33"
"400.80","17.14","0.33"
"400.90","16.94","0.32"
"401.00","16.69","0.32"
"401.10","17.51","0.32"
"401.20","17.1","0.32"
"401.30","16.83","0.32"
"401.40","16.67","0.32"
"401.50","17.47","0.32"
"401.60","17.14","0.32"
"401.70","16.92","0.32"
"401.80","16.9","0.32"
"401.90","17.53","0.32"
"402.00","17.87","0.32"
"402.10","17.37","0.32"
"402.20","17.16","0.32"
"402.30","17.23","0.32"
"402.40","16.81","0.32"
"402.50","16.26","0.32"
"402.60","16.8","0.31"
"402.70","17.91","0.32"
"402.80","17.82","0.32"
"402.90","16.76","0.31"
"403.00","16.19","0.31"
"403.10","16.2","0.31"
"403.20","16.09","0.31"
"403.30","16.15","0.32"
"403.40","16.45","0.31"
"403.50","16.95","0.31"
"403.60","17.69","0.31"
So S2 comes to 0.612 nm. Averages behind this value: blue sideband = 13.7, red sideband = 16.7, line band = 11.9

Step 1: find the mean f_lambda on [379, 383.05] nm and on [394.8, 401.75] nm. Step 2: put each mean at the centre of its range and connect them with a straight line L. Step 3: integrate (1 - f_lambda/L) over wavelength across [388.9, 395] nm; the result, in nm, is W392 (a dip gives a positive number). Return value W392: 0.46 nm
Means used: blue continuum 14.2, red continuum 14.9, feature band 13.6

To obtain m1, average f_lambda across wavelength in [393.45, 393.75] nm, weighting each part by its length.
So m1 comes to 6.21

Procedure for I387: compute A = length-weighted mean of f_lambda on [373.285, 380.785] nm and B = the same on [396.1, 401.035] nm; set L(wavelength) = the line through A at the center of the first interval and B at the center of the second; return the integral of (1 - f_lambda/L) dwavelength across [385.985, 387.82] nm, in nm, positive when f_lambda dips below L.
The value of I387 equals -0.29 nm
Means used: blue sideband 13.5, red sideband 14.5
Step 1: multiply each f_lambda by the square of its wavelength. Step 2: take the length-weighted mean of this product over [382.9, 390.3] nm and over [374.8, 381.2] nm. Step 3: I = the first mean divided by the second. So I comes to 1.10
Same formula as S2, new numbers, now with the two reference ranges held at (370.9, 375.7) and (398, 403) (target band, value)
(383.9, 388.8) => -0.36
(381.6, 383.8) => 0.15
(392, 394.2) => 0.67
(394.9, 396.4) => 0.09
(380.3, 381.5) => -0.16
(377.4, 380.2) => -0.22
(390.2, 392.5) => -0.03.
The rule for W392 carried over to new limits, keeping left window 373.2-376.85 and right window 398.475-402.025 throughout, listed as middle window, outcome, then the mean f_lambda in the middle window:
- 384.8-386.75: -0.27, 16.4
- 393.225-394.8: 0.47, 11.1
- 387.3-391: 0.13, 14.5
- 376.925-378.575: -0.19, 14.7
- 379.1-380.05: 0.09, 12.1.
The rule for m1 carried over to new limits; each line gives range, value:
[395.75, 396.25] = 15.1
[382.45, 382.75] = 13.7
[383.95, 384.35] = 13.9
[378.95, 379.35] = 14.7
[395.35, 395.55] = 16.2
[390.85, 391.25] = 16.5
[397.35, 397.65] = 13.9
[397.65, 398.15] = 15.9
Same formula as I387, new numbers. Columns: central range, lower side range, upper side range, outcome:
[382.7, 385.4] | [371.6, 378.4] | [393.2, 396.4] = -0.13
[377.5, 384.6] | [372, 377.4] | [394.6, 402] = -0.48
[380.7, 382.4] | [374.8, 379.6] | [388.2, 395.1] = -0.18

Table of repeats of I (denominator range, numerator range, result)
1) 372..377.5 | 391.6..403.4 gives 1.30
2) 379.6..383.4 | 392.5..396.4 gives 0.97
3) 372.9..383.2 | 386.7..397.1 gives 1.06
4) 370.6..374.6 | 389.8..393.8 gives 1.18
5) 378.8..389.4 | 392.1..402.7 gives 1.06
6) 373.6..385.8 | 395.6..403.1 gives 1.21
